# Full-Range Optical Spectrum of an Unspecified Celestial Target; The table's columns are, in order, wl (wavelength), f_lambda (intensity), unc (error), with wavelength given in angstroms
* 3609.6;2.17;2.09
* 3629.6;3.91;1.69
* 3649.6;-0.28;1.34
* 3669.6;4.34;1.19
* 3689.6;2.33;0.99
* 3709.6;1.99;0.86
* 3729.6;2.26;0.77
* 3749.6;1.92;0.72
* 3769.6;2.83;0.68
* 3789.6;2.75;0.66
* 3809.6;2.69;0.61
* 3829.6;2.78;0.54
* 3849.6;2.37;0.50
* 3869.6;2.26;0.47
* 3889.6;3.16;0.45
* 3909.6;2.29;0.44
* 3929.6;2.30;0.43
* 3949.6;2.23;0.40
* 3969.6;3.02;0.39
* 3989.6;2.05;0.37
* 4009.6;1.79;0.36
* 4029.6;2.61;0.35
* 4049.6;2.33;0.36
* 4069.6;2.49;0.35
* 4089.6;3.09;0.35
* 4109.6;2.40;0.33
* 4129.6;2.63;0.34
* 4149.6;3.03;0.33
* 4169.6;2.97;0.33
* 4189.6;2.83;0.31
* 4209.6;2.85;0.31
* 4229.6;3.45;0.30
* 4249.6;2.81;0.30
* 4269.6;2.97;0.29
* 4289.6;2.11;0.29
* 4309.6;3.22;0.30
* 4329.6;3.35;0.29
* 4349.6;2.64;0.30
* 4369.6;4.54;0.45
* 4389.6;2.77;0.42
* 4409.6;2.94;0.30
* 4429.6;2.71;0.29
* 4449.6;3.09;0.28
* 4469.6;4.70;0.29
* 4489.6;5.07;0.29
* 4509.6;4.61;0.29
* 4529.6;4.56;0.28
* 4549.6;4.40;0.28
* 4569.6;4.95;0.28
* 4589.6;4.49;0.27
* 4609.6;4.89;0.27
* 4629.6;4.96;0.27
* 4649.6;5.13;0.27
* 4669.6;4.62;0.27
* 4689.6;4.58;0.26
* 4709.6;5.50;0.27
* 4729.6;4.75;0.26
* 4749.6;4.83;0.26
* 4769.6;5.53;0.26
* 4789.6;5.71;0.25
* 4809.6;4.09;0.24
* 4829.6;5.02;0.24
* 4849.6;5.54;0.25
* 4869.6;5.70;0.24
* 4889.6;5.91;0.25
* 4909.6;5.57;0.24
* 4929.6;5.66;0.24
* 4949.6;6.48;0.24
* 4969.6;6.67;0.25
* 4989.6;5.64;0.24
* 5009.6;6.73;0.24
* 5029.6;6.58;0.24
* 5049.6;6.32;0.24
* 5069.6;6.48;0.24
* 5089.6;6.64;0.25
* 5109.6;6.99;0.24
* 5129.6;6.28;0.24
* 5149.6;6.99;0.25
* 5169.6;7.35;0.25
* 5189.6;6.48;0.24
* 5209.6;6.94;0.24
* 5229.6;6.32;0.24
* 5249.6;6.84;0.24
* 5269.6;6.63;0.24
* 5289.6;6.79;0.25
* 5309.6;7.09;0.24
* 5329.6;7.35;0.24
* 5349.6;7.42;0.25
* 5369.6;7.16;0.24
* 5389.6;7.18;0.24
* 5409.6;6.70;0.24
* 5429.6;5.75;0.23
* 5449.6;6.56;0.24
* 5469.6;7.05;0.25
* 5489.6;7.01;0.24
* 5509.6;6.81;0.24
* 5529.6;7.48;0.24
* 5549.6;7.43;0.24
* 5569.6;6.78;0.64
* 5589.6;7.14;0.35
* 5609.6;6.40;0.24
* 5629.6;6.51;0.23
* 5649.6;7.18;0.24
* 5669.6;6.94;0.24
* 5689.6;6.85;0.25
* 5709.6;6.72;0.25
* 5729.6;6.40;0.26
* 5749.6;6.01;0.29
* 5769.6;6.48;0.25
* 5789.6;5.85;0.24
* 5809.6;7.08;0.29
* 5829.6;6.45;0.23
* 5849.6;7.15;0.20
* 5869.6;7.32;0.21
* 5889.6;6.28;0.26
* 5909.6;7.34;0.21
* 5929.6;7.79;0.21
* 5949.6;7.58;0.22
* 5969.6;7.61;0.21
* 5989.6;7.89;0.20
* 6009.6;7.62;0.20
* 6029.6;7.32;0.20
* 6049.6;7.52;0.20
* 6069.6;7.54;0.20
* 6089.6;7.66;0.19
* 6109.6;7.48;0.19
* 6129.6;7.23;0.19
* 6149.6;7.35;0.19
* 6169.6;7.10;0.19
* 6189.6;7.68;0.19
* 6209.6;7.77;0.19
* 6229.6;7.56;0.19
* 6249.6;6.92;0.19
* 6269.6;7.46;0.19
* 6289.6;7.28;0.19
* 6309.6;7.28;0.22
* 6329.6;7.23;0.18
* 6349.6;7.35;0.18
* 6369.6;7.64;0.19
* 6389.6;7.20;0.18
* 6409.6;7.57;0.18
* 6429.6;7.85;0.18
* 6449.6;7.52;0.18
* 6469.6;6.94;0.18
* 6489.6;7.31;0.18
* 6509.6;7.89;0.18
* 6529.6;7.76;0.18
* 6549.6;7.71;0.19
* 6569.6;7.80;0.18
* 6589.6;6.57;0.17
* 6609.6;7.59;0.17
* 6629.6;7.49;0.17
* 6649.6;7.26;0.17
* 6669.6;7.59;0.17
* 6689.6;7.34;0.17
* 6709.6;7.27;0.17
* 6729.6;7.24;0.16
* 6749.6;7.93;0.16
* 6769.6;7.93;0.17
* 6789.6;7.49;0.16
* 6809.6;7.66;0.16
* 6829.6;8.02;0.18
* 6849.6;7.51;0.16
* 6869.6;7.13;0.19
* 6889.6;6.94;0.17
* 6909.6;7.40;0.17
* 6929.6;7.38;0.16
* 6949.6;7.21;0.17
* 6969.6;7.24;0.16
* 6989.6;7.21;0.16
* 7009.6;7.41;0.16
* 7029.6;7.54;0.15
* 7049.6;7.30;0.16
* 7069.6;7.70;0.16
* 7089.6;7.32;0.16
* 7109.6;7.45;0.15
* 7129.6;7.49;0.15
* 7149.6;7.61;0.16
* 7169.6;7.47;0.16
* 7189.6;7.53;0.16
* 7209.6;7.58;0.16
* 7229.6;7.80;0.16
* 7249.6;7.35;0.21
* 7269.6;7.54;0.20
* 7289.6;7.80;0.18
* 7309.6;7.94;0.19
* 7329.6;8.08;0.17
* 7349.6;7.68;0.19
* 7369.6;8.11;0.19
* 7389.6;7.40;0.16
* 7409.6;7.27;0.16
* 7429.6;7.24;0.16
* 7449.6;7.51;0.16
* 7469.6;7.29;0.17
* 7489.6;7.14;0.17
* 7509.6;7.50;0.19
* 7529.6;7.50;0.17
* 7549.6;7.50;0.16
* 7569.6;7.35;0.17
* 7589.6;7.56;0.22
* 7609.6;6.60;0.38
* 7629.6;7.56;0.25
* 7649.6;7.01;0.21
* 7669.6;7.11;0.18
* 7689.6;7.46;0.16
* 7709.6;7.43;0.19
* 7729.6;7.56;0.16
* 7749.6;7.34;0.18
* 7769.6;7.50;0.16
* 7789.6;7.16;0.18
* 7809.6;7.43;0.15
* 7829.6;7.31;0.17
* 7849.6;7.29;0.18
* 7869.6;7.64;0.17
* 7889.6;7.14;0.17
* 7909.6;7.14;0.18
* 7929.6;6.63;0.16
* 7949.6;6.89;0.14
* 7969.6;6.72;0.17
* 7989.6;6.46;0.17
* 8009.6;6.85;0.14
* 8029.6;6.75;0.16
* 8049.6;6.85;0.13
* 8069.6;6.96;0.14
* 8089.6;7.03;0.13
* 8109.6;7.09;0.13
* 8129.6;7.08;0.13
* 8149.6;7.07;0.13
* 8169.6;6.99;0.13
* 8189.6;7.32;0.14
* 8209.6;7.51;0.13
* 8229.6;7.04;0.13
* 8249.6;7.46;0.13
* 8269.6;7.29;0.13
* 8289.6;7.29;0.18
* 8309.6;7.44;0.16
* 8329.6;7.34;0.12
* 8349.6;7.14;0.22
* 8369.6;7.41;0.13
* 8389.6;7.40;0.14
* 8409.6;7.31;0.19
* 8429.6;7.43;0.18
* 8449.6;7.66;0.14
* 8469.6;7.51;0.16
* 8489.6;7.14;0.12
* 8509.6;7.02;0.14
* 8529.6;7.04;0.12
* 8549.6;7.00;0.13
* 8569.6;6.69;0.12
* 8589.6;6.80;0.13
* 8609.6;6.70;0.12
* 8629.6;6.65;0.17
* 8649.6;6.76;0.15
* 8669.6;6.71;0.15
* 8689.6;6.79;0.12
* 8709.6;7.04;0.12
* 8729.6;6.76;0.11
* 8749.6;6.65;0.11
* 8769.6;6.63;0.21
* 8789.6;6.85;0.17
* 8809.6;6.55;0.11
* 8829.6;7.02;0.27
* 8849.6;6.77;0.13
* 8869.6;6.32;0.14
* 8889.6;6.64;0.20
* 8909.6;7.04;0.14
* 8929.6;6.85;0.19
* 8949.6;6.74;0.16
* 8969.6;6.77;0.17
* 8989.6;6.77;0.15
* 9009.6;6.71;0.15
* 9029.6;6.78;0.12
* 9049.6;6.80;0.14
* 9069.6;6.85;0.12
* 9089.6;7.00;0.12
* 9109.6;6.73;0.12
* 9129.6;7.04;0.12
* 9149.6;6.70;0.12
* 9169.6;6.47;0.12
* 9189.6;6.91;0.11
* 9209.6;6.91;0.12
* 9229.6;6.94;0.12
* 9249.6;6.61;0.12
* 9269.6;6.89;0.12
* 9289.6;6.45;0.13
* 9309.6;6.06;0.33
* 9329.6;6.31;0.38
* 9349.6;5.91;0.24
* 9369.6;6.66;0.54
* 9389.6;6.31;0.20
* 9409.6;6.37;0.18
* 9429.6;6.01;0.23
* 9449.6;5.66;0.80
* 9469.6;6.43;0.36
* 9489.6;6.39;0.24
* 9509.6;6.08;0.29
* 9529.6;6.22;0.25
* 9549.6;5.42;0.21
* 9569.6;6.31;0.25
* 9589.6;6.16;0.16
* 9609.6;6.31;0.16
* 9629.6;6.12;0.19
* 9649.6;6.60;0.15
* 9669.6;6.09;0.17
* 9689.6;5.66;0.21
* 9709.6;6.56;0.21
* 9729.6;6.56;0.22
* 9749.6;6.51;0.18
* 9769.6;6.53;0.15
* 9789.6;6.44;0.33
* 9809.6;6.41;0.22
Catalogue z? 0.118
